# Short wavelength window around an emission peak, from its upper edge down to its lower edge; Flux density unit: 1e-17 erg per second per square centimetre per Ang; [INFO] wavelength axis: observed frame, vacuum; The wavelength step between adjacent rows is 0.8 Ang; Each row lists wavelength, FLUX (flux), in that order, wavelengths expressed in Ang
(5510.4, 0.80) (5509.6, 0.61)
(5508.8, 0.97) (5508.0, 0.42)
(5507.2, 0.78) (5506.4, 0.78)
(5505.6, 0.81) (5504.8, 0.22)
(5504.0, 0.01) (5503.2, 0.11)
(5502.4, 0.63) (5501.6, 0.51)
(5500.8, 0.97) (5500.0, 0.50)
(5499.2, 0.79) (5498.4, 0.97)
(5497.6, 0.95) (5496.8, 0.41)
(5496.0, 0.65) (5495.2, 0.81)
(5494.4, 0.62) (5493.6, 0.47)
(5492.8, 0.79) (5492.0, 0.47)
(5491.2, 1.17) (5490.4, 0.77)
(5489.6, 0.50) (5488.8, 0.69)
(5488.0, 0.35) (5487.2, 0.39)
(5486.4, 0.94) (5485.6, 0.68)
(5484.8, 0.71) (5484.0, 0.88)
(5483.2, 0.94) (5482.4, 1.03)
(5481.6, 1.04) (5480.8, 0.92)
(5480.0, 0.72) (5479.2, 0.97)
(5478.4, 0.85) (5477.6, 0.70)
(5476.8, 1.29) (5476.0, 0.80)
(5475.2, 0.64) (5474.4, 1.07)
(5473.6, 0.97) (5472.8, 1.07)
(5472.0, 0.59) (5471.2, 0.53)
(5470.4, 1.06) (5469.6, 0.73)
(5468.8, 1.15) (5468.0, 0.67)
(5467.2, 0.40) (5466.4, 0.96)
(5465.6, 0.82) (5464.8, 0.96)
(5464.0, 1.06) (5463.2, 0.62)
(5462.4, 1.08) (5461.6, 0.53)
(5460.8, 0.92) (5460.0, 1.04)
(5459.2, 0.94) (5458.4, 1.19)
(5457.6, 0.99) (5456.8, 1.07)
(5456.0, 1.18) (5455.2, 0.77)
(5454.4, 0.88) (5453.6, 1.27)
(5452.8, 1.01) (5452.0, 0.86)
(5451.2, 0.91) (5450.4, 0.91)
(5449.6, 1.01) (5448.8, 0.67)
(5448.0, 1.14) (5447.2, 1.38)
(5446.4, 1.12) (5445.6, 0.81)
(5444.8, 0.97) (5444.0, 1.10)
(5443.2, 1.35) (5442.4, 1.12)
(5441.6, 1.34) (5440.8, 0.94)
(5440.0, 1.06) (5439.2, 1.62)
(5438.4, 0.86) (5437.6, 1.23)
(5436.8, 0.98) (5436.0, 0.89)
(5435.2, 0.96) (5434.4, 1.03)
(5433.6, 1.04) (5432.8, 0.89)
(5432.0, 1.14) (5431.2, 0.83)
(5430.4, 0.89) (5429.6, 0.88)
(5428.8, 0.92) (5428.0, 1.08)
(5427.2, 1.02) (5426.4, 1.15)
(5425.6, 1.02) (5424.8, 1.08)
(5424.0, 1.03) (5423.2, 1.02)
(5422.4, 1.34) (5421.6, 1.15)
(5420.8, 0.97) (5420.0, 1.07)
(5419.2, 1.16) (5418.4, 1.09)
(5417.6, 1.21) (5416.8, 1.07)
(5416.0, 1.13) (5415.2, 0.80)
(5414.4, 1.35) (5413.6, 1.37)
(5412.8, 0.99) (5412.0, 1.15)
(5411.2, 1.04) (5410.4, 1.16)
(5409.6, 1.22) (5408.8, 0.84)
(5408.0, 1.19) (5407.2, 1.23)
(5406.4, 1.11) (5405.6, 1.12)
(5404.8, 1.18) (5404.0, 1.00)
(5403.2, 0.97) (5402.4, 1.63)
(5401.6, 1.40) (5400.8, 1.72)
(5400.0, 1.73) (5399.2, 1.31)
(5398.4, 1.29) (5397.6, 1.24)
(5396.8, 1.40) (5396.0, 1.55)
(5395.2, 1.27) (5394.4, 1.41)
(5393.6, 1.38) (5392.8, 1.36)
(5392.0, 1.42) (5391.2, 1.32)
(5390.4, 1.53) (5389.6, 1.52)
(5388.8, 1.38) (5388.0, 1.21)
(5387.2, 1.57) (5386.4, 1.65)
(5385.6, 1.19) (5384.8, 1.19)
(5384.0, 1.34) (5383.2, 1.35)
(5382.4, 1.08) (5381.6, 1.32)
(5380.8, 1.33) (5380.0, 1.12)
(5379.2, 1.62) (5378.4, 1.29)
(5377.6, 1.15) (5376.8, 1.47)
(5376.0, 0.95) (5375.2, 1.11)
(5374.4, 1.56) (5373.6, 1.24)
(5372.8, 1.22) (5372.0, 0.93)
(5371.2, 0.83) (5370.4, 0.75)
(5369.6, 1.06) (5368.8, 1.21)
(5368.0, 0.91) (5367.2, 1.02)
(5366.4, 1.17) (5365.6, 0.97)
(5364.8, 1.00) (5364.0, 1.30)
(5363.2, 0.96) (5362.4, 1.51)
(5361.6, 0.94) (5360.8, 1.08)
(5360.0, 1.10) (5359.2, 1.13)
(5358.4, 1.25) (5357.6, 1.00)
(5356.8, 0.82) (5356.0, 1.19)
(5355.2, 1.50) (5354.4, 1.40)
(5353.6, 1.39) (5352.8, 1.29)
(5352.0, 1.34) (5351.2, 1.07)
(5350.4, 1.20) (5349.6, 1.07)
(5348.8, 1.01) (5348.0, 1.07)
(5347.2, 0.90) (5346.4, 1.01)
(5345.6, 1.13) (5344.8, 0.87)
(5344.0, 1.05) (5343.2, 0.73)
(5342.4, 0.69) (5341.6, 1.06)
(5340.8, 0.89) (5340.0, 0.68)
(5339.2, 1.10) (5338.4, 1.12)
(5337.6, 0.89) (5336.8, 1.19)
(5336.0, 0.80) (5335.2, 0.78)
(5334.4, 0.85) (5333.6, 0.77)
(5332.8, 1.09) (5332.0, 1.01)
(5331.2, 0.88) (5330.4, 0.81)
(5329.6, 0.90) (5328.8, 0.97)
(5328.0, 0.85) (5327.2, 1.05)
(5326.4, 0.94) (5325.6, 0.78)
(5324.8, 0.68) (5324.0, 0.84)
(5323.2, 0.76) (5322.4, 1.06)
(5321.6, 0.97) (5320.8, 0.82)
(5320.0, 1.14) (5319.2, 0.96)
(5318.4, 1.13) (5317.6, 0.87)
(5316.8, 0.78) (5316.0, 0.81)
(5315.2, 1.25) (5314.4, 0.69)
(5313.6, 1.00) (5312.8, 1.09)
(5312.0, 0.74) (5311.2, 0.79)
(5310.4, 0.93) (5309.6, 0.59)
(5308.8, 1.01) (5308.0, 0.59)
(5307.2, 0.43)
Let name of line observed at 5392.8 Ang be C III]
